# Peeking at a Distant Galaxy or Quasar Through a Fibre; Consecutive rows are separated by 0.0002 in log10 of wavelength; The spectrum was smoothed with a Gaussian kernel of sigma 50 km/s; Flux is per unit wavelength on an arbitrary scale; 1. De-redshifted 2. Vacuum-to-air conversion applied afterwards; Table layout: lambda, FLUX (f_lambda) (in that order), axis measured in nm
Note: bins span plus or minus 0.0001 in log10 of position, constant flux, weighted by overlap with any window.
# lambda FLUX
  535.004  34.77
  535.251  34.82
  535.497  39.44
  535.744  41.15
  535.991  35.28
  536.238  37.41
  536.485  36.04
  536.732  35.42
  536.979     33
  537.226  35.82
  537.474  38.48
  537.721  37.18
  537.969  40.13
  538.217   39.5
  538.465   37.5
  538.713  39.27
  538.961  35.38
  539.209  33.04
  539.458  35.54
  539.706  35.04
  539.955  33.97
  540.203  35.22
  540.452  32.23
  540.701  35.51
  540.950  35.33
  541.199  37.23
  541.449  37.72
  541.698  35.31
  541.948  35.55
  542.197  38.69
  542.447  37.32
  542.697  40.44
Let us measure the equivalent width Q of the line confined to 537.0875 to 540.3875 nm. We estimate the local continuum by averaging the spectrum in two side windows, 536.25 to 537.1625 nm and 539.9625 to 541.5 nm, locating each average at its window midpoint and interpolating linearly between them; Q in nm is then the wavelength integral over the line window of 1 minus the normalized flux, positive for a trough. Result -0.12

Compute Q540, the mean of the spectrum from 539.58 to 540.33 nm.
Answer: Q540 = 34.8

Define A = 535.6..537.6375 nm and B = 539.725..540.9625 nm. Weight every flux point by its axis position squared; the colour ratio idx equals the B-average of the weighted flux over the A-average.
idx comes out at 0.95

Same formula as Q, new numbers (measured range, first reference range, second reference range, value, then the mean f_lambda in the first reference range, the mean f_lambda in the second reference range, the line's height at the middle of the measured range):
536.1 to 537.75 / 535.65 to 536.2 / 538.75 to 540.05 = 0.04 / 37.9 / 34.9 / 37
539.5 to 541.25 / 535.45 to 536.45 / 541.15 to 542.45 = 0.11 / 38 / 36.9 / 37.2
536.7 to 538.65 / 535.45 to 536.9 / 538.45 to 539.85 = -0.04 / 37.2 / 35.8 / 36.5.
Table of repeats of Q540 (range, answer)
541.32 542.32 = 36.8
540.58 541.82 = 36.2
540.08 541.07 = 34.6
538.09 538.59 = 38.5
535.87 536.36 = 36.3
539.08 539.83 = 34.6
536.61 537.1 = 34.2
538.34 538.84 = 38.4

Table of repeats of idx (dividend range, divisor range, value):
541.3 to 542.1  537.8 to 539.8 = 0.99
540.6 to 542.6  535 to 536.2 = 1.00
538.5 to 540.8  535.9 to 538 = 0.97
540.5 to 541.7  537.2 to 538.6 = 0.95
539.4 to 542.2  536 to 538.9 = 0.97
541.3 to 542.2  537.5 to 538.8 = 0.96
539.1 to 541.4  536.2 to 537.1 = 1.00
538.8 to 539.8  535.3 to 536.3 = 0.93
